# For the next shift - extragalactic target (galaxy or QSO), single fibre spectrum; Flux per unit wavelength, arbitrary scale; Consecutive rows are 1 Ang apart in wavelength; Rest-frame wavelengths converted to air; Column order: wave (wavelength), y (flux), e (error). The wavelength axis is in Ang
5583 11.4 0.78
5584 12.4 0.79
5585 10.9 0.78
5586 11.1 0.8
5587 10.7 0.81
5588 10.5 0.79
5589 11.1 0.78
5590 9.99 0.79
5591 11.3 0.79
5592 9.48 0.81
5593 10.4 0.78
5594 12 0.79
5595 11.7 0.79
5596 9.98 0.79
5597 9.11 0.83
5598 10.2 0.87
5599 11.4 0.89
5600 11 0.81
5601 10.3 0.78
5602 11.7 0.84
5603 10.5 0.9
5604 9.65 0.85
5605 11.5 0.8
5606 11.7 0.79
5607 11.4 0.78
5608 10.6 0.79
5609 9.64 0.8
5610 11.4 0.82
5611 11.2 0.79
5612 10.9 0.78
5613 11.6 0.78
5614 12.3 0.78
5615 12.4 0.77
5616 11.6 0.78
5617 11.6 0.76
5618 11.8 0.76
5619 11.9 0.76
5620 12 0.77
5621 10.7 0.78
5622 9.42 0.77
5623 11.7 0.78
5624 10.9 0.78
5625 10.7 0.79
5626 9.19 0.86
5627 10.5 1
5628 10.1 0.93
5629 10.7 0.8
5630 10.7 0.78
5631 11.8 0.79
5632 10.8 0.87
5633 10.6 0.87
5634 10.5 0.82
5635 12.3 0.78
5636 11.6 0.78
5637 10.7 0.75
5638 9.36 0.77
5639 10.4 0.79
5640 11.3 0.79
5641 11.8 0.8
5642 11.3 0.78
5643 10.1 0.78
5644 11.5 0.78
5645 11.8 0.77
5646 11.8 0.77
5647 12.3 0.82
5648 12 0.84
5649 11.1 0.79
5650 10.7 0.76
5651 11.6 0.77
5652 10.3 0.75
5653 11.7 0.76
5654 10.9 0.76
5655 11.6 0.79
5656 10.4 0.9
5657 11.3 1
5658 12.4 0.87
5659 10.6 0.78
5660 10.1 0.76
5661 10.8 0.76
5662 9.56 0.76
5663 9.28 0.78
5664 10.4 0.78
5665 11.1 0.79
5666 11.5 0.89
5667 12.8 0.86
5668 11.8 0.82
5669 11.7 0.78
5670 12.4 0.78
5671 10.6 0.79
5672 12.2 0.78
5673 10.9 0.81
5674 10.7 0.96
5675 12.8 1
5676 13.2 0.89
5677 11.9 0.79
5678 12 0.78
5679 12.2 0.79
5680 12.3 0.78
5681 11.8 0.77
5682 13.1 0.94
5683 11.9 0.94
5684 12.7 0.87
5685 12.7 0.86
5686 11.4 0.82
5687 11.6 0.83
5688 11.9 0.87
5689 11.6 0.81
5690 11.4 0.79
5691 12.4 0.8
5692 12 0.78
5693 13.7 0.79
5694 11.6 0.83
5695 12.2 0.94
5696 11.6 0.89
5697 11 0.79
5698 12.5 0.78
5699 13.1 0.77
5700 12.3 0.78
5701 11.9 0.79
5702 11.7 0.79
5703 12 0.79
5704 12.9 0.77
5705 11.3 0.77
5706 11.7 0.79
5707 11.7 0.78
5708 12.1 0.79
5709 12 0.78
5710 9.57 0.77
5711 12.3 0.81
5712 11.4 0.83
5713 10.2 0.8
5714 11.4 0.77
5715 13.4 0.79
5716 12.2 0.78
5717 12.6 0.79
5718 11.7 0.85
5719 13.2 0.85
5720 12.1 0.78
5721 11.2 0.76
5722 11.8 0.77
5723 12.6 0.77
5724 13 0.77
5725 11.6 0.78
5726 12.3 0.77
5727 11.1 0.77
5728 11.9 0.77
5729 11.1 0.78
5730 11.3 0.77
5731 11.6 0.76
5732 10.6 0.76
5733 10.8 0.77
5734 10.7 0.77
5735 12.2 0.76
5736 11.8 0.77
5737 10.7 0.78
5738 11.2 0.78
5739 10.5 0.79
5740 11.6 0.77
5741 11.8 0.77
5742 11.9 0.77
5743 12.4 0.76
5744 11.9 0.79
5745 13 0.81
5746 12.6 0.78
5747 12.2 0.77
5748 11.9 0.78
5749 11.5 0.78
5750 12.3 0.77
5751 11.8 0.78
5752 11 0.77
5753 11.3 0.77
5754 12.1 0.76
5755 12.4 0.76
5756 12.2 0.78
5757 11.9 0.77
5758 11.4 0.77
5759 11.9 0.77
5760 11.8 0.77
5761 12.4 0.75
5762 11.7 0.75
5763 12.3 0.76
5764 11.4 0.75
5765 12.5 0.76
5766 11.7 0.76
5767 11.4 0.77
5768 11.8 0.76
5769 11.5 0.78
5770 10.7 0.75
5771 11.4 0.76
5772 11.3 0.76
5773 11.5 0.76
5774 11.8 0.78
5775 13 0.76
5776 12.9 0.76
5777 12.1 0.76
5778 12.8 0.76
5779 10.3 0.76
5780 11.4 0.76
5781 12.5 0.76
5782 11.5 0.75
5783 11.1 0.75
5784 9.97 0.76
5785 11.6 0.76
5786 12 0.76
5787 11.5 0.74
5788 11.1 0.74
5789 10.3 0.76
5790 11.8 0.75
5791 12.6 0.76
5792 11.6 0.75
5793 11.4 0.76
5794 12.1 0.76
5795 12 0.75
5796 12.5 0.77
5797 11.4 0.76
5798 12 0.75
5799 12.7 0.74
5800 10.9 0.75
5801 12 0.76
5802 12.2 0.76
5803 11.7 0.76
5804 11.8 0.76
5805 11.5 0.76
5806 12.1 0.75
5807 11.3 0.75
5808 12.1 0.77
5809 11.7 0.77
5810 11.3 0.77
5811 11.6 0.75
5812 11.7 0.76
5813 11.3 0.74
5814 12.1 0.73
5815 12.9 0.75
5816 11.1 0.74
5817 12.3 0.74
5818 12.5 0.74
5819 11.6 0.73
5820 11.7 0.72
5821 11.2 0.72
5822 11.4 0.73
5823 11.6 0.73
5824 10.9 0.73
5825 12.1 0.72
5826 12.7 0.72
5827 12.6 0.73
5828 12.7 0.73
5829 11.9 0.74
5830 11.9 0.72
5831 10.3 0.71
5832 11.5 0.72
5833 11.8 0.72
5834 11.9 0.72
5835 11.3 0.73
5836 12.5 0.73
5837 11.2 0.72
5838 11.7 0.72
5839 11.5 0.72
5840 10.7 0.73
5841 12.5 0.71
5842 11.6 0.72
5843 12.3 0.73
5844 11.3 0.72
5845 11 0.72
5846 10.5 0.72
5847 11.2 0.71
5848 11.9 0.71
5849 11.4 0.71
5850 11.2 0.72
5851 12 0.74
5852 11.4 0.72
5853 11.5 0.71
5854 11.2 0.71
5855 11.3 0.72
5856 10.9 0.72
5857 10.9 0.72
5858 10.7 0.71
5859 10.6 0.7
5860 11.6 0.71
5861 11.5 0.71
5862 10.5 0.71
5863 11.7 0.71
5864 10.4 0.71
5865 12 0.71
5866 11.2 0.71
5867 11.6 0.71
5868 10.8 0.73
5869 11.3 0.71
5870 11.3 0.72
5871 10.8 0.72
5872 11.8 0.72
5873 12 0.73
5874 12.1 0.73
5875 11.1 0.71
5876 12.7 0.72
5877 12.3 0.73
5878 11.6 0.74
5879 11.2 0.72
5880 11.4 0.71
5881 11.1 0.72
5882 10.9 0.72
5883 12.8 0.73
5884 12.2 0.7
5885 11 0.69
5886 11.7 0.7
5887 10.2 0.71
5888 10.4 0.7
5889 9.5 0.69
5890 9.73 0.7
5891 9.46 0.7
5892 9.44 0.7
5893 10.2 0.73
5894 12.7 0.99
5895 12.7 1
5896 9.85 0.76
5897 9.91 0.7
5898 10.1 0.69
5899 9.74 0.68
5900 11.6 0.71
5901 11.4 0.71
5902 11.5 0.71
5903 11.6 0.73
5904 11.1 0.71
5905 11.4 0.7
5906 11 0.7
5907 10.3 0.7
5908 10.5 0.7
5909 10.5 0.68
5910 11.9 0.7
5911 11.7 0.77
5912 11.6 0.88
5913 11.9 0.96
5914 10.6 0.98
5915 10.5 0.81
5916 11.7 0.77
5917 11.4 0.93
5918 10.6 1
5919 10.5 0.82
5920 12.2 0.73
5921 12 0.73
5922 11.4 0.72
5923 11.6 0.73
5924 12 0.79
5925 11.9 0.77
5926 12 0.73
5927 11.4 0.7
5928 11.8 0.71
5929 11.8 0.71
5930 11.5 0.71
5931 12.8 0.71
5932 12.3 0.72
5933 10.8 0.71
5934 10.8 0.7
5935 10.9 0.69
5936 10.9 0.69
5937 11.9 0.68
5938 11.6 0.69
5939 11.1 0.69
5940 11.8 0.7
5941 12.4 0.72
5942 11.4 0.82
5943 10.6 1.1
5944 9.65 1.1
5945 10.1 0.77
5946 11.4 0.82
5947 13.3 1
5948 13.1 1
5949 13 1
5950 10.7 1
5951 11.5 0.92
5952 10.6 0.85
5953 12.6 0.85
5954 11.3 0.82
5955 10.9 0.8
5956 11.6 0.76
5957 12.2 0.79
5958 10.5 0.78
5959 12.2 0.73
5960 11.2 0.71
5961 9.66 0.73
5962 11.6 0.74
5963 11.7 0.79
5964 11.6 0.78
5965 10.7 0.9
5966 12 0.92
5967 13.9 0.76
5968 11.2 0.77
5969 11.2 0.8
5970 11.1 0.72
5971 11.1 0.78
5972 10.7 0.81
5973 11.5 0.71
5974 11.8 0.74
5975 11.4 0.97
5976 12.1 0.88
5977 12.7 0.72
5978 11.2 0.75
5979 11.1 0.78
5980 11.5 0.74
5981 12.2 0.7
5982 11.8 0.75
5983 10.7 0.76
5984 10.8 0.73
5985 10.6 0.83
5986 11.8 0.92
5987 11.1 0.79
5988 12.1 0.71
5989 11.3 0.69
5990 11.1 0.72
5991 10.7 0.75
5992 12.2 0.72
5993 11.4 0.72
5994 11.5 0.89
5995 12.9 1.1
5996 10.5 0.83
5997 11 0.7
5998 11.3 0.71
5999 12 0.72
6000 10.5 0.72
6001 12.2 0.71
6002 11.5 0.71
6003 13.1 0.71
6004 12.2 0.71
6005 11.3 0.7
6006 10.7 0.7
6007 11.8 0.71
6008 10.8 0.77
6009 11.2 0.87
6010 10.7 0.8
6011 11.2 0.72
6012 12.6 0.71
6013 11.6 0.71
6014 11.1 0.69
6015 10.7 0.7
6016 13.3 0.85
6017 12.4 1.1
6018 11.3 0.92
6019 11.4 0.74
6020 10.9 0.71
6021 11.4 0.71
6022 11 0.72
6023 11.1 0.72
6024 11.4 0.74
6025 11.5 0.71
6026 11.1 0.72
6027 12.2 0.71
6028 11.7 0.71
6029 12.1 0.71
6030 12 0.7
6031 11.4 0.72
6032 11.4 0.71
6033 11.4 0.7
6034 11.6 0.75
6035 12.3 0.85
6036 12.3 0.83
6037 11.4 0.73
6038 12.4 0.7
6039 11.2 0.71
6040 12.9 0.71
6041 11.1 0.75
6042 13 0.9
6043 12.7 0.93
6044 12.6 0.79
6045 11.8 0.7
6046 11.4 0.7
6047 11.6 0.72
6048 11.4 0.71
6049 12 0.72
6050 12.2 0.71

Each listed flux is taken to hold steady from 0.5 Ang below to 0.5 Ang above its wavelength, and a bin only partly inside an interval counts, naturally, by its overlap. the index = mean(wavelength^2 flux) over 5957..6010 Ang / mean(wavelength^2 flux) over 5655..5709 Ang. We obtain 1.08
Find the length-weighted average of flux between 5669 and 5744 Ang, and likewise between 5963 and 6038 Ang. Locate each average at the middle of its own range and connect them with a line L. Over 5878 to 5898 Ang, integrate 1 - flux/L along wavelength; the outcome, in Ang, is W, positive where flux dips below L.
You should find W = 1.4 Ang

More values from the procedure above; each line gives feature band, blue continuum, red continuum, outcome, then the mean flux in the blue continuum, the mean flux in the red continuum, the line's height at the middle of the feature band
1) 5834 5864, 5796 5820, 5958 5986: 1.0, 11.8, 11.4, 11.7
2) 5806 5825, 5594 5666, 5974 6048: -0.7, 11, 11.6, 11.3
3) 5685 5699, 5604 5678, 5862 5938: -1.0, 11.2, 11.3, 11.2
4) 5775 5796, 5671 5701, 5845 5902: -0.2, 12.1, 11.1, 11.6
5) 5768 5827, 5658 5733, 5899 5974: -0.5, 11.8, 11.4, 11.6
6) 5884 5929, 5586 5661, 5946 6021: 1.4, 11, 11.5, 11.4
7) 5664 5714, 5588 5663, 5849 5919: -4.0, 11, 11.1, 11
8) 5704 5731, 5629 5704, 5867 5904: -0.9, 11.5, 11.1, 11.4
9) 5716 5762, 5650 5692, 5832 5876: -1.2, 11.5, 11.4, 11.5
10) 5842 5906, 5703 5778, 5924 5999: 2.4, 11.8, 11.5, 11.6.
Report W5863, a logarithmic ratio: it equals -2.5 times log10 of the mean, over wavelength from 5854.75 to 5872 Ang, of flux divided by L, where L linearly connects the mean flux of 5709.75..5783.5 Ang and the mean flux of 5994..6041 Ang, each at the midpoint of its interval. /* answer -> 0.05 mag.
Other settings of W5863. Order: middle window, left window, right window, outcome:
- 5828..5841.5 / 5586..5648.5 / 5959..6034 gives -0.03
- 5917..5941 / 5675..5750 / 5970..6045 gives 0.01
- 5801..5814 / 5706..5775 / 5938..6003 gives 0.00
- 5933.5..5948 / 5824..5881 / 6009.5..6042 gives 0.02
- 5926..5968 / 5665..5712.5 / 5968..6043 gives 0.01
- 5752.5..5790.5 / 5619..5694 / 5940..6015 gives -0.03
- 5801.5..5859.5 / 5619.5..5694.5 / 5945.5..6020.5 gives -0.01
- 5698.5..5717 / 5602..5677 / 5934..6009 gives -0.06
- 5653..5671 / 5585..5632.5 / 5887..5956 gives -0.01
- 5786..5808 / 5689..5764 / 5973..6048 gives 0.00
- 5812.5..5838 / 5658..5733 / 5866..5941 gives -0.03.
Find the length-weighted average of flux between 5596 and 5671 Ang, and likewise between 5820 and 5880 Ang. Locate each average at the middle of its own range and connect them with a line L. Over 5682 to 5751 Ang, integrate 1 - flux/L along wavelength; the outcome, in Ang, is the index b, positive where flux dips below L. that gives -4.0 Ang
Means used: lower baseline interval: 11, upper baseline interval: 11.5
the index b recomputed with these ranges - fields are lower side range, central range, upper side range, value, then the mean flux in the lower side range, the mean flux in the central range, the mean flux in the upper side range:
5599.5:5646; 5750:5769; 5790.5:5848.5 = -0.5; 11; 11.8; 11.7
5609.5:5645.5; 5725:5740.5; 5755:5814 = 0.3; 11.1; 11.3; 11.7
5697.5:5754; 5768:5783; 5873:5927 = -0.2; 11.8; 11.7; 11.2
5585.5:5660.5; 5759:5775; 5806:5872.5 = -0.5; 11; 11.7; 11.5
